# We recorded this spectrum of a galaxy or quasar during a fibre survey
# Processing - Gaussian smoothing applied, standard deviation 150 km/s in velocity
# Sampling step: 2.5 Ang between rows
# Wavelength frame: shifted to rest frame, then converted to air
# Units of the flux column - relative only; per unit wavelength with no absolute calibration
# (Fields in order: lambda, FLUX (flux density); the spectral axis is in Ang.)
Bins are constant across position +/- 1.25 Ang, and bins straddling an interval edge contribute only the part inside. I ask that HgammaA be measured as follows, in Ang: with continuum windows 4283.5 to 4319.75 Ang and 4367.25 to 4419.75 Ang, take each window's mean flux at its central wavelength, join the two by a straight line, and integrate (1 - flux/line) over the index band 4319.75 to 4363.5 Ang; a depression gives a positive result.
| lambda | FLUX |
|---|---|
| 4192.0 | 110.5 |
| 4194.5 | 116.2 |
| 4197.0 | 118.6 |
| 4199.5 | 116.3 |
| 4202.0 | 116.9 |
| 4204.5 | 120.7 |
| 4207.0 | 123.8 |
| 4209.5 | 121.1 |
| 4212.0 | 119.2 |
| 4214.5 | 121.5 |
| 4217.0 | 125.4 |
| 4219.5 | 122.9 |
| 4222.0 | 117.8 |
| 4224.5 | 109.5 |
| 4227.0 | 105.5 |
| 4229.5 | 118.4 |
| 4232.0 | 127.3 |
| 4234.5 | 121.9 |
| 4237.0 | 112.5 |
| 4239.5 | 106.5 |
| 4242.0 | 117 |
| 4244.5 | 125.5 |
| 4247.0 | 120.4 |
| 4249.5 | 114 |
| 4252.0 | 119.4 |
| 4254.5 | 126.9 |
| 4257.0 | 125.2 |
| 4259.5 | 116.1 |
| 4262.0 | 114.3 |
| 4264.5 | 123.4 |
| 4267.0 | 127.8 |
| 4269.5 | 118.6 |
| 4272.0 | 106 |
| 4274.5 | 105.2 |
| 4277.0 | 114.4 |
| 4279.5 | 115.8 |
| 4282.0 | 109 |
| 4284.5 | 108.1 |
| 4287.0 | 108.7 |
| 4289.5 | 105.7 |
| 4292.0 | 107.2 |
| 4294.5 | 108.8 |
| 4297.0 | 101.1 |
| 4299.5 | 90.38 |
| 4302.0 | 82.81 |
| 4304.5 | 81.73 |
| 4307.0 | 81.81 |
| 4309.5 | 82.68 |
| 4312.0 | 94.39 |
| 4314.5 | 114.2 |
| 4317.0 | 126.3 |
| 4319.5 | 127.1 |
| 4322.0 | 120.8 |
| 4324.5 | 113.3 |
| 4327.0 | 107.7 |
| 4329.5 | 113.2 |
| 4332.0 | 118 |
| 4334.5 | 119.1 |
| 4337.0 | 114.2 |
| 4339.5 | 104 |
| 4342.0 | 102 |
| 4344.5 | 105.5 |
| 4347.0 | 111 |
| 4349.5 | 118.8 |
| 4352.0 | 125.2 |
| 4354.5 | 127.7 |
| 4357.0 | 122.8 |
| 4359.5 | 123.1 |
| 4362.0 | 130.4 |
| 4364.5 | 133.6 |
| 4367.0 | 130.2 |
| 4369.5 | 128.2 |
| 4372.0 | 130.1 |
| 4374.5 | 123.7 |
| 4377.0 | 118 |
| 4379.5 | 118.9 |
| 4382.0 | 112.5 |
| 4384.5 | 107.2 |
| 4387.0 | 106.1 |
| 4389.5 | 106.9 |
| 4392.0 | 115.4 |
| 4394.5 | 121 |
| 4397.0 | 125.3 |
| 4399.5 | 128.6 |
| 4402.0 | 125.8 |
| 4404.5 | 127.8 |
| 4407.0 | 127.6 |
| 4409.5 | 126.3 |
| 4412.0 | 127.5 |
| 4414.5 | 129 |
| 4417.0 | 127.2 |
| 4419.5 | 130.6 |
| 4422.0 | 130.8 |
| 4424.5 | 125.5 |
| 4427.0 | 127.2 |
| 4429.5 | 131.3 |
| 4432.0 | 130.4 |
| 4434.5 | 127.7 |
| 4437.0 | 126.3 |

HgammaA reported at -2.6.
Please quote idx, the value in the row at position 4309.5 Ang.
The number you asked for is 82.68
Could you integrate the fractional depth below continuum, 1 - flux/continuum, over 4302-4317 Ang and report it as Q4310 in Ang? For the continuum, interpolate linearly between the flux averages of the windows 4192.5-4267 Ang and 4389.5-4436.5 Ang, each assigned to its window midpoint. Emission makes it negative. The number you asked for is 3.6 Ang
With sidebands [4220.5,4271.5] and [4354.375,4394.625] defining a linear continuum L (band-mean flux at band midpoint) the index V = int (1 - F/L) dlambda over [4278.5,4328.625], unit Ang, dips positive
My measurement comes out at 6.3 Ang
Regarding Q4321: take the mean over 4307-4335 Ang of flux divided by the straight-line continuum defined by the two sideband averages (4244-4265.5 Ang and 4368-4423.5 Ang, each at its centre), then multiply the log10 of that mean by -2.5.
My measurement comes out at 0.098 mag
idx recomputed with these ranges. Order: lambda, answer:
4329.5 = 113.2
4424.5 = 125.5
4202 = 116.9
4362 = 130.4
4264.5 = 123.4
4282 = 109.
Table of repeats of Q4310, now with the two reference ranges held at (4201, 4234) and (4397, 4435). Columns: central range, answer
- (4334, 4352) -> 2.0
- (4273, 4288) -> 1.5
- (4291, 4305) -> 3.1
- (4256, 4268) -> 0.0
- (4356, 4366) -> -0.2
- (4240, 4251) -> 0.2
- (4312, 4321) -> 0.4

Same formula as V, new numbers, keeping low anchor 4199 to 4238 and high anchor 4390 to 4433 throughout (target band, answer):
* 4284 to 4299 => 2.0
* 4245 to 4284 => 1.2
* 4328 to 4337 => 0.5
